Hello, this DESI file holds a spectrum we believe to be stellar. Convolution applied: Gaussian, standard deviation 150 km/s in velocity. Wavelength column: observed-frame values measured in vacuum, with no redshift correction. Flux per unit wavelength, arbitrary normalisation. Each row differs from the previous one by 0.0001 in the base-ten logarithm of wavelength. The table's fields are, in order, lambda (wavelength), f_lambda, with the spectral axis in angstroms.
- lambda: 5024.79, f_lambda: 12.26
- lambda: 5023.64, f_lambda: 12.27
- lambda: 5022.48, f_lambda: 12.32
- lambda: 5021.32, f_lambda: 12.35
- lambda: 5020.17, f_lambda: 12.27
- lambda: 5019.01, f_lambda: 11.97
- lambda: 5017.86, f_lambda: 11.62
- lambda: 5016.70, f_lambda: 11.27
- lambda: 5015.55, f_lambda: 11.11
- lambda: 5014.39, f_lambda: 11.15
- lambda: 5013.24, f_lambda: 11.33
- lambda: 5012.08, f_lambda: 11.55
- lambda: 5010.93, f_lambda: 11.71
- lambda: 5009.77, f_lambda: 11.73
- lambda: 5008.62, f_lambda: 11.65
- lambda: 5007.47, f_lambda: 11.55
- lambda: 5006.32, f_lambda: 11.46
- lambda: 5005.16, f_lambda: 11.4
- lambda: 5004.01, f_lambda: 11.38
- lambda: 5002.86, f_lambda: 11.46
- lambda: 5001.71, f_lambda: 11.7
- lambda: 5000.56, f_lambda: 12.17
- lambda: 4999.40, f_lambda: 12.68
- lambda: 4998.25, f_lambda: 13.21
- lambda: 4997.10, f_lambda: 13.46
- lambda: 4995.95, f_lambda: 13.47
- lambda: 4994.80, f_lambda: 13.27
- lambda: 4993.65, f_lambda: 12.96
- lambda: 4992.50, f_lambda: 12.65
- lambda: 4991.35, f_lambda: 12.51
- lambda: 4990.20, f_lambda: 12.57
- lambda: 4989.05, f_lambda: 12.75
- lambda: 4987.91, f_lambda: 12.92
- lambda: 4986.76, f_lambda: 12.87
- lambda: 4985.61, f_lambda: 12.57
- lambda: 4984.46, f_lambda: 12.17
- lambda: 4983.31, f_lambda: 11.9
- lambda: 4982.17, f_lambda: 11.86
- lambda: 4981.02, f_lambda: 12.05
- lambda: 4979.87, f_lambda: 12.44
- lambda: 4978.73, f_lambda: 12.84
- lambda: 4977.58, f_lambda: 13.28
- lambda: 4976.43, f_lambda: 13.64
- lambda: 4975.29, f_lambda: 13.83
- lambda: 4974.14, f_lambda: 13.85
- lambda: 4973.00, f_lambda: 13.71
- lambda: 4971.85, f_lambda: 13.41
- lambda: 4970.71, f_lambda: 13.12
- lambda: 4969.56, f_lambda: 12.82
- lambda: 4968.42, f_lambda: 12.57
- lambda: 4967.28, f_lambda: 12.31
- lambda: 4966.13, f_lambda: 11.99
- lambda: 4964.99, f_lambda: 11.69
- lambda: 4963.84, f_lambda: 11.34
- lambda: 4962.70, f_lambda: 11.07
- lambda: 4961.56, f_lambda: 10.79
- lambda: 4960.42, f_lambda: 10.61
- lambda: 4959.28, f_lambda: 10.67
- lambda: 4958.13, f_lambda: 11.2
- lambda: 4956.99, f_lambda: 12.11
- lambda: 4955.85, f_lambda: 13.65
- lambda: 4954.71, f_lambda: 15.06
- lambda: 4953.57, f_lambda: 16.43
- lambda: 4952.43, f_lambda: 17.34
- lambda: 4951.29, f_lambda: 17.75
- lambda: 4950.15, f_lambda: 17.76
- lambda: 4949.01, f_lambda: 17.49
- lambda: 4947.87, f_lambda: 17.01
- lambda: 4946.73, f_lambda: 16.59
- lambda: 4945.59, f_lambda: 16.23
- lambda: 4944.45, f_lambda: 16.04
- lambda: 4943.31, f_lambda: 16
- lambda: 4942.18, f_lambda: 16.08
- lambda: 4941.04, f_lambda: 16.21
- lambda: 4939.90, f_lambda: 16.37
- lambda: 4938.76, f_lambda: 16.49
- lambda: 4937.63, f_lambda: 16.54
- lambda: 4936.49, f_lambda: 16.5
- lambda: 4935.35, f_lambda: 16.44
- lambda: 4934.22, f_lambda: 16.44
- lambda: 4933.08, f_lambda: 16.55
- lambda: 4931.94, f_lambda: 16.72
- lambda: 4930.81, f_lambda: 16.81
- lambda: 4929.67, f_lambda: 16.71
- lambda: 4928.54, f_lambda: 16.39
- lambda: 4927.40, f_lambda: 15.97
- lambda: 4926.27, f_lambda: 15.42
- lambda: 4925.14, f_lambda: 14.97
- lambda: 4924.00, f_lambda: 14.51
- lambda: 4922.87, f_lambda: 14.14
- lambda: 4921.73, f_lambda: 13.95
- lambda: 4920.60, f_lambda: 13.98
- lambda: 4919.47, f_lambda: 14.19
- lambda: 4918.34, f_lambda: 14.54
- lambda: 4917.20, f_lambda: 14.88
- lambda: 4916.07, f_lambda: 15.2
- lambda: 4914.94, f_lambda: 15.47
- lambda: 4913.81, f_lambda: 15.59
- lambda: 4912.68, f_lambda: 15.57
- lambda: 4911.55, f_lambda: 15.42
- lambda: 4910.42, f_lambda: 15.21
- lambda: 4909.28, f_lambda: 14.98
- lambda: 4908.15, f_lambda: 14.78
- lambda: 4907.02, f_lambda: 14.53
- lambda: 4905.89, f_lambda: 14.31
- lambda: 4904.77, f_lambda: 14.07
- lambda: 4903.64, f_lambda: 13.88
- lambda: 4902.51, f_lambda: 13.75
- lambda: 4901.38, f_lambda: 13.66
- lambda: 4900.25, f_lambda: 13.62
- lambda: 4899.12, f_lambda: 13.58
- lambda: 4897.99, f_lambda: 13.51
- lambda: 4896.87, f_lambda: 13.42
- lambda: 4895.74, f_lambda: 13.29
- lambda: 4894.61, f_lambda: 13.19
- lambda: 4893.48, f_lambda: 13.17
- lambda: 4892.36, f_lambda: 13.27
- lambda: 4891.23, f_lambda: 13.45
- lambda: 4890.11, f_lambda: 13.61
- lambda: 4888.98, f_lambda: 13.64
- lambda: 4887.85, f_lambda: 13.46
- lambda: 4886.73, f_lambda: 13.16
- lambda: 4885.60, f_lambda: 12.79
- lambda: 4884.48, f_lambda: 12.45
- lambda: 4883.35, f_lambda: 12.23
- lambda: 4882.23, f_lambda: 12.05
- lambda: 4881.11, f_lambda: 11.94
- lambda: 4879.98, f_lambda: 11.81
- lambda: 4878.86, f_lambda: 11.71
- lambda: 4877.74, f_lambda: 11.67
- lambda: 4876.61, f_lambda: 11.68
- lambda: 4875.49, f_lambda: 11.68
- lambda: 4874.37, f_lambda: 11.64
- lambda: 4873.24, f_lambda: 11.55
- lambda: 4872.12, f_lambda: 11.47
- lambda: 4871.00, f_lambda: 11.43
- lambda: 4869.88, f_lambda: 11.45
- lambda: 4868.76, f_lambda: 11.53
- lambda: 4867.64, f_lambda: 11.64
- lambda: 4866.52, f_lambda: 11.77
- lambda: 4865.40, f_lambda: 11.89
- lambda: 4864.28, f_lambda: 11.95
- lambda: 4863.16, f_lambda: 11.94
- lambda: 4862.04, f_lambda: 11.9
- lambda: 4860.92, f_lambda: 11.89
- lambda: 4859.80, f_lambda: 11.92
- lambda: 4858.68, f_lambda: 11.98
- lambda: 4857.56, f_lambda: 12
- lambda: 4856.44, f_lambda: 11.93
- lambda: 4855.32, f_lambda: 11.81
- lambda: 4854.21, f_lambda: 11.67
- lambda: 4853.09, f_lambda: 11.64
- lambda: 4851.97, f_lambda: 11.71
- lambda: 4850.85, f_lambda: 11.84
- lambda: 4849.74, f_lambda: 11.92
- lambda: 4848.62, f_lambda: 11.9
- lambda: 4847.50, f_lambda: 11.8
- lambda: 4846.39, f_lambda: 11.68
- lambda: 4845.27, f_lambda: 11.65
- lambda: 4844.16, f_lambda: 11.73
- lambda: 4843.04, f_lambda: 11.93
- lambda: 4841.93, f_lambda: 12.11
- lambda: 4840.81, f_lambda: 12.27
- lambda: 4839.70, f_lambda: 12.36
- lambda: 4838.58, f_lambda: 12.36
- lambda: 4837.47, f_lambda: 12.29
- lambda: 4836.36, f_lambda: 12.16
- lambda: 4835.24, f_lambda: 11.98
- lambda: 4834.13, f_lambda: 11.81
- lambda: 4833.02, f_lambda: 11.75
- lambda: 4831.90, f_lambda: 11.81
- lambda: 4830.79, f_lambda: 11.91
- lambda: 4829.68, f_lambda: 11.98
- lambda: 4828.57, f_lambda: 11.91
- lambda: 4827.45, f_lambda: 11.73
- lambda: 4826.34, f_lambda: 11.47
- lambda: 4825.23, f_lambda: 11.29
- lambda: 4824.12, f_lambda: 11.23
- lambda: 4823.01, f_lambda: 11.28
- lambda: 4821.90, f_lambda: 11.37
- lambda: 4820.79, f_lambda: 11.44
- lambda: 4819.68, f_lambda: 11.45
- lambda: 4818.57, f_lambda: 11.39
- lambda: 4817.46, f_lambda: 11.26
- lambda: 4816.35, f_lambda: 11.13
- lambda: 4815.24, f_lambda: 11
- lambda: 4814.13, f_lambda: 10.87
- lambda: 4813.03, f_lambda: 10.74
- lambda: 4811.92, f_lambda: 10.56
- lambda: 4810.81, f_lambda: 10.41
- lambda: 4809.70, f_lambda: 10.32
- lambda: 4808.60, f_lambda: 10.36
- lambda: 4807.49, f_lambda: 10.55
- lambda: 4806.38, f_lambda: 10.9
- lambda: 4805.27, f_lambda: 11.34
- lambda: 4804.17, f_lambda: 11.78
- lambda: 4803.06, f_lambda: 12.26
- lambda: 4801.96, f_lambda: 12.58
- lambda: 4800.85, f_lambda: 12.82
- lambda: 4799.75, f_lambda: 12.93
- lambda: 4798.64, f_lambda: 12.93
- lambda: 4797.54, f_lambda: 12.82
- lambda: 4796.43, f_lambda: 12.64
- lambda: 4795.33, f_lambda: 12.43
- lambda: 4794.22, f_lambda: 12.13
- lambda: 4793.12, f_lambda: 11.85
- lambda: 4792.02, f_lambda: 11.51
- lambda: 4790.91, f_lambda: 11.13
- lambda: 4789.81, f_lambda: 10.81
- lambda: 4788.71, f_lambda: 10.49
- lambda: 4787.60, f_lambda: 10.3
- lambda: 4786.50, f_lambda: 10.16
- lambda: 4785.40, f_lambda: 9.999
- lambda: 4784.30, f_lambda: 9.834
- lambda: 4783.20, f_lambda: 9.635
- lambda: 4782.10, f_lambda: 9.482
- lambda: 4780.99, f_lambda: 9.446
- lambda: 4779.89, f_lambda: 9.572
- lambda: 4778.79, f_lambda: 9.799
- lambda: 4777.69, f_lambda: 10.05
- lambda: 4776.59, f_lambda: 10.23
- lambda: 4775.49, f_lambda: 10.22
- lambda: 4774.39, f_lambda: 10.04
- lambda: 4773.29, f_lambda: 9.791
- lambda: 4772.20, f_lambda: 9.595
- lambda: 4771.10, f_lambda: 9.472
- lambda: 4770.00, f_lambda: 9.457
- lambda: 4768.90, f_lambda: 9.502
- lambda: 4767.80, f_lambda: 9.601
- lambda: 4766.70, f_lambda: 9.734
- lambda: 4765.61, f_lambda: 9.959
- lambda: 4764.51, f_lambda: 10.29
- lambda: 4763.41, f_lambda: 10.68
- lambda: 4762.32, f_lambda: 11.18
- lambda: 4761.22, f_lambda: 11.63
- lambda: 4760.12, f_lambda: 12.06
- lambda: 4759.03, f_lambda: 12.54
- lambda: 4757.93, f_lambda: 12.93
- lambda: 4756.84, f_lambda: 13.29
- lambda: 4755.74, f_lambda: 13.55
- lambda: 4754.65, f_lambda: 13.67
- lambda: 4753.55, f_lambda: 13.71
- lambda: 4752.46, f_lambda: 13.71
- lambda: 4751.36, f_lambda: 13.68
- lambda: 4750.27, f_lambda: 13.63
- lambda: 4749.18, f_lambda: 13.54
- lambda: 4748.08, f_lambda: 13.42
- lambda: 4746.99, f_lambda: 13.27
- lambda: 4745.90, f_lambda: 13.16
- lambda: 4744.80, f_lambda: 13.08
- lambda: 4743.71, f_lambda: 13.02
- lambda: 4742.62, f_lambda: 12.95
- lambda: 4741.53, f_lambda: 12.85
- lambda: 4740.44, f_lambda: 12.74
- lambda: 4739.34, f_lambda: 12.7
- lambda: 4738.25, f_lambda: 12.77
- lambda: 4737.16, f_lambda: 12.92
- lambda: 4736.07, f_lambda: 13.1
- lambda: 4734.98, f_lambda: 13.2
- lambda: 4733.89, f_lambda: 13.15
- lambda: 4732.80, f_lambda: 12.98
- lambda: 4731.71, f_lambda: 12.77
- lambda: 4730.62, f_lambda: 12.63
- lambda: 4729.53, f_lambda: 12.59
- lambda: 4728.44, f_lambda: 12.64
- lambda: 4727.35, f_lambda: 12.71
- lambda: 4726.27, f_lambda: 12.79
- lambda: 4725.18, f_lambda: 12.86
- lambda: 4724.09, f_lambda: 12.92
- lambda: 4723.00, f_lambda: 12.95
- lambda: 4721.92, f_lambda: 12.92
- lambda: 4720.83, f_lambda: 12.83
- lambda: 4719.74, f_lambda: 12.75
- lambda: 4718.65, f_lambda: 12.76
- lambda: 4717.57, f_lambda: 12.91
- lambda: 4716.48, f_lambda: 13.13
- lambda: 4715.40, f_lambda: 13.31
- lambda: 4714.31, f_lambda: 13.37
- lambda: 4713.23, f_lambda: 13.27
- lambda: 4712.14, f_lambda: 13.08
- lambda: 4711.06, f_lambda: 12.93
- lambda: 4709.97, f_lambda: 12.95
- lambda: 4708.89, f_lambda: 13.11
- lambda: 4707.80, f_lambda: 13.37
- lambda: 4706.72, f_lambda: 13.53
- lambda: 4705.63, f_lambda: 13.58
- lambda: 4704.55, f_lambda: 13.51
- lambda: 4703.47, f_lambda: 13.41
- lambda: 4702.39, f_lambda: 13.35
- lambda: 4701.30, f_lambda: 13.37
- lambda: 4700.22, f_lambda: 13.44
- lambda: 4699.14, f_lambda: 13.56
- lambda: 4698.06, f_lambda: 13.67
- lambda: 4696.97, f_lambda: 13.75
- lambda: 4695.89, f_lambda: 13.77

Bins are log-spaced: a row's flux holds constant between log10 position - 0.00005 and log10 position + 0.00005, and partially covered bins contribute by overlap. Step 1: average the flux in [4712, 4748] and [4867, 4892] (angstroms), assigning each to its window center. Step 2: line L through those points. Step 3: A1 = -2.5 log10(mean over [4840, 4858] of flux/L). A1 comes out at 0.04 mag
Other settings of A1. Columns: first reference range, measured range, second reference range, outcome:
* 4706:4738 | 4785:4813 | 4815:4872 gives 0.071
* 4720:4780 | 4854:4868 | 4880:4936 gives 0.154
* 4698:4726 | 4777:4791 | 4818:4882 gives 0.235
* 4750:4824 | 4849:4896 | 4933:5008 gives 0.016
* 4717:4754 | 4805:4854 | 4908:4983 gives 0.190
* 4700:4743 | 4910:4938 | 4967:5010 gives -0.218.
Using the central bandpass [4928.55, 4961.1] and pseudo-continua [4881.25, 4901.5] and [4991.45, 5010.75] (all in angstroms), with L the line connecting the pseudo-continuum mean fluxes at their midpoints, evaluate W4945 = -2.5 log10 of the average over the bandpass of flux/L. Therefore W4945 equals -0.228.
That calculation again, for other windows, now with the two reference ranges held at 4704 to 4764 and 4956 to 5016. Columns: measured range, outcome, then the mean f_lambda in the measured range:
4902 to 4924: -0.176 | 14.7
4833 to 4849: 0.059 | 12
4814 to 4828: 0.127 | 11.3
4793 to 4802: 0.016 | 12.6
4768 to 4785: 0.301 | 9.74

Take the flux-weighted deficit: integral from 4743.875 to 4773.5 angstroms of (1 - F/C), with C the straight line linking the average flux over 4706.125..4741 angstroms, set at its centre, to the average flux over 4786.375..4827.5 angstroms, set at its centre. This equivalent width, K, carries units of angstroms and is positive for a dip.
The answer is 1.0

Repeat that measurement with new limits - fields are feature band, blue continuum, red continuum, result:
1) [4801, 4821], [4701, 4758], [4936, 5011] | 3.1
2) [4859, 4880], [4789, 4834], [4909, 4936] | 2.9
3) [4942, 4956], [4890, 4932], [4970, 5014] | -3.0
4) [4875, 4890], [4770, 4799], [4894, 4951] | 1.7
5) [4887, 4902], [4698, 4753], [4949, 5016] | -0.7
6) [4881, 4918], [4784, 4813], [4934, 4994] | -2.7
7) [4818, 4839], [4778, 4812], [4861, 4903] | -0.2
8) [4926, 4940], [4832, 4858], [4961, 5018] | -4.9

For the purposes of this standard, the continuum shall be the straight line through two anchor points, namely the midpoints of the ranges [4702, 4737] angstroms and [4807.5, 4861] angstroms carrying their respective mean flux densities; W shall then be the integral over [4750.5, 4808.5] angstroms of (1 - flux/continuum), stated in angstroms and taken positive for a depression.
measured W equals 5.1 angstroms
